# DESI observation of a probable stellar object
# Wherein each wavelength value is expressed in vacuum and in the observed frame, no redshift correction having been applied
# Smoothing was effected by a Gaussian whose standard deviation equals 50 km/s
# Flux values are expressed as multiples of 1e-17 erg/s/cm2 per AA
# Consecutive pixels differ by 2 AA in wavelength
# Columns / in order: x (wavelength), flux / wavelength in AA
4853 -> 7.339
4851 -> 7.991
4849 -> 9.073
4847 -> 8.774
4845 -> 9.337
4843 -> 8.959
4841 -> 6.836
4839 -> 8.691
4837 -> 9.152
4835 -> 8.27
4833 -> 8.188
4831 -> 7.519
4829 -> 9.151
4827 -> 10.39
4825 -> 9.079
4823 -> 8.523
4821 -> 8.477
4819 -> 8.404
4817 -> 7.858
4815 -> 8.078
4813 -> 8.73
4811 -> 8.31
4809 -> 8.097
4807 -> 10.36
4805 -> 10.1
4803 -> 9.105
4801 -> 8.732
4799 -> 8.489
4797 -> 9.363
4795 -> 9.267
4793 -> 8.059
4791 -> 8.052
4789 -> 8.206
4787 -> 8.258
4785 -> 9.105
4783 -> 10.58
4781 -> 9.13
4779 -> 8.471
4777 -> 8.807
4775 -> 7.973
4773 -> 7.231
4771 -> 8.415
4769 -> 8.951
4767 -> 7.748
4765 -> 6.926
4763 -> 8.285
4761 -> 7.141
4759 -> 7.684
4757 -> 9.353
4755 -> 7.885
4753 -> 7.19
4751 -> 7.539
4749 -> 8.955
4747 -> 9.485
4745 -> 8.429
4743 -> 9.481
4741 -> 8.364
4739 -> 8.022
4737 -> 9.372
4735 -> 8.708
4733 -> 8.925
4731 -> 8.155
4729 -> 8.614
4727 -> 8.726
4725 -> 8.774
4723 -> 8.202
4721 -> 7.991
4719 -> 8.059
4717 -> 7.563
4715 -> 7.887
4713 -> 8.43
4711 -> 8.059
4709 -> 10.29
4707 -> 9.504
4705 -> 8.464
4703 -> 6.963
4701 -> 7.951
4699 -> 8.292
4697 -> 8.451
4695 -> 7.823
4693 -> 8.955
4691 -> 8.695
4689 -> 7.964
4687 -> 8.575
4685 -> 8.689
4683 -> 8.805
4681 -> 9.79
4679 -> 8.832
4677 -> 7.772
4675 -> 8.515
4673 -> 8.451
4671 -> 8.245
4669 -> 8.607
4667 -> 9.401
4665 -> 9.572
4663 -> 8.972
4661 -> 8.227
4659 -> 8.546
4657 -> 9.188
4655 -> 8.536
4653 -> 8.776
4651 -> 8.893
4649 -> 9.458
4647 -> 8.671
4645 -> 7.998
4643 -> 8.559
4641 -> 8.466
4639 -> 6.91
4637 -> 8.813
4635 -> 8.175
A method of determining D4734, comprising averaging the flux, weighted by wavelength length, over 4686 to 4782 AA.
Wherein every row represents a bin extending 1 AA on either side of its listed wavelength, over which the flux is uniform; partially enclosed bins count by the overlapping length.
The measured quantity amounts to 8.35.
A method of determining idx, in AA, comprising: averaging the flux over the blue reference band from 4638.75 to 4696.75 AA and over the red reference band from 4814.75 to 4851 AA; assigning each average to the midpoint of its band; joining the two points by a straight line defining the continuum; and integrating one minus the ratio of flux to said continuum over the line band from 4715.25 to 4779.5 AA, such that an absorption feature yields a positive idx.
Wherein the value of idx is 2.44 AA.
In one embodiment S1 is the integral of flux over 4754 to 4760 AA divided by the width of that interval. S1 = 8.31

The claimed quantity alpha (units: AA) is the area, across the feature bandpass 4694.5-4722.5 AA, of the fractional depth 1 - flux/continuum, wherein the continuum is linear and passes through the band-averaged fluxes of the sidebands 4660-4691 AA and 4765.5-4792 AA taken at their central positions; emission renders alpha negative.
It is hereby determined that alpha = 1.2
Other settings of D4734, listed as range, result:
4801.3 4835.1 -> 8.76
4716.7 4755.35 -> 8.45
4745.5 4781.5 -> 8.17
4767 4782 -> 8.38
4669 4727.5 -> 8.44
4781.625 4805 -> 8.9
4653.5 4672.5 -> 8.8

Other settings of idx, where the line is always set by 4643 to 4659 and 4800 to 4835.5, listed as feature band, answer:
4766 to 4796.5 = 0.66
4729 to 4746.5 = 0.11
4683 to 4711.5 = 0.85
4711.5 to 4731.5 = 1.18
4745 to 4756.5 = 0.62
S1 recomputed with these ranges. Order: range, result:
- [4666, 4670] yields 9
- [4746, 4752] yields 8.66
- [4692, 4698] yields 8.41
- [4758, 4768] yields 7.56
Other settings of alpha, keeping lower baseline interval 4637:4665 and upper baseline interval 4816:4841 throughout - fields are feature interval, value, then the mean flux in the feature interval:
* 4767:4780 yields 0.5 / 8.26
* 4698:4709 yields 0.2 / 8.42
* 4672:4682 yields -0.1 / 8.67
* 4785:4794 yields 0.3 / 8.25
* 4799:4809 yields -0.9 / 9.32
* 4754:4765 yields 0.8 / 7.97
